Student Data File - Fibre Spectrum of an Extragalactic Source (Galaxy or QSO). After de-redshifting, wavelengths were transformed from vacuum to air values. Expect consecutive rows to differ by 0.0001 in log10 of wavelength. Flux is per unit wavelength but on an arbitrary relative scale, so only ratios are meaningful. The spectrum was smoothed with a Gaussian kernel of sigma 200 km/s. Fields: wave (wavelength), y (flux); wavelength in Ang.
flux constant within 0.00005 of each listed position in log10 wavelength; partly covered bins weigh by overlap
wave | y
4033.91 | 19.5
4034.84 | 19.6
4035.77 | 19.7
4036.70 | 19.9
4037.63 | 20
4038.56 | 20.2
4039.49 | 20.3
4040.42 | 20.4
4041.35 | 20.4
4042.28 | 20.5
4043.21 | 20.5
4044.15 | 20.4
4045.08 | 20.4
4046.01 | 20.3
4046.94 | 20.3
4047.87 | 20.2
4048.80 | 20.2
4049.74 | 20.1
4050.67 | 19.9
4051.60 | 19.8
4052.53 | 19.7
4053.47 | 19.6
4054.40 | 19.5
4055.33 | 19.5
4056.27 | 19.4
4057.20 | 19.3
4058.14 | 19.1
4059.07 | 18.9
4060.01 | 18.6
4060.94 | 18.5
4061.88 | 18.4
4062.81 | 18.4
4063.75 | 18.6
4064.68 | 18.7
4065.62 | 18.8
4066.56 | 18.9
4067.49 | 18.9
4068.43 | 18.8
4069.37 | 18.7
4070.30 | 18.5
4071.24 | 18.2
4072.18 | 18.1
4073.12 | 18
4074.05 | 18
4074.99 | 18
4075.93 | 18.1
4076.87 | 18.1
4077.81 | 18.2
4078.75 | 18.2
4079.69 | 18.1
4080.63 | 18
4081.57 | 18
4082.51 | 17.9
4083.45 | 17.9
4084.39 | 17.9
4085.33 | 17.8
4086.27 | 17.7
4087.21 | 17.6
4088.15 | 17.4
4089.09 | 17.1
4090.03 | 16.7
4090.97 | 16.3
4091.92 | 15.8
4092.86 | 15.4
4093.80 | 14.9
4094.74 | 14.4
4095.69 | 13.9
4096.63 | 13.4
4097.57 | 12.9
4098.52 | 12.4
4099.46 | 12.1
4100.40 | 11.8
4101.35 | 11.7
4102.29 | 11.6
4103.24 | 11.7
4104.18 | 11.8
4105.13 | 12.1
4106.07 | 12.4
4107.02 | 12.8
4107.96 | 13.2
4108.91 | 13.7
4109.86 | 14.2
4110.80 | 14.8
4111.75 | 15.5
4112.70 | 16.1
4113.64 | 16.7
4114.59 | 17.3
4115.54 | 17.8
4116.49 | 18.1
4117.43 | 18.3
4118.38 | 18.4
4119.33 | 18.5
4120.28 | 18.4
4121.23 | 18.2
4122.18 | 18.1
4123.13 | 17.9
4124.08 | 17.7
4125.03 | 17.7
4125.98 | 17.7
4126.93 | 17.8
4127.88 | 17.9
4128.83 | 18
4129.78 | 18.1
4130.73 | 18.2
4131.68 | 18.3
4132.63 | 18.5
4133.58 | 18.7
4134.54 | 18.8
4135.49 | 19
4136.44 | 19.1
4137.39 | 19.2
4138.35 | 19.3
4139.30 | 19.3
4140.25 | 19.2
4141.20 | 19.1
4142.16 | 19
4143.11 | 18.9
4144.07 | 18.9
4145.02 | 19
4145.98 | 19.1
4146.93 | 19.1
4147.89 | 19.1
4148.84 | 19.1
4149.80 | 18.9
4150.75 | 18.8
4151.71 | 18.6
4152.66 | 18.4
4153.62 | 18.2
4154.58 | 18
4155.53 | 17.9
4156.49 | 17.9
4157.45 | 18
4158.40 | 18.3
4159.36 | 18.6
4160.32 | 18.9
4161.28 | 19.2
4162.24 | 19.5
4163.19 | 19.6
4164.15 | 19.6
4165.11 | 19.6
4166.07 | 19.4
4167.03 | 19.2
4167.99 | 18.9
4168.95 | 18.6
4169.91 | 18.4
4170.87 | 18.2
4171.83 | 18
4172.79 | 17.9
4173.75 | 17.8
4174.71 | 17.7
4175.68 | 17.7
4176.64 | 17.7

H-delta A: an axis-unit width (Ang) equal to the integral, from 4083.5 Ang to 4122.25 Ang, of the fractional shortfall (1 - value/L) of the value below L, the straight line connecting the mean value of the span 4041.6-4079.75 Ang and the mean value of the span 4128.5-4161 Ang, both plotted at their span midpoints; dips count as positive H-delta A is 7.4 Ang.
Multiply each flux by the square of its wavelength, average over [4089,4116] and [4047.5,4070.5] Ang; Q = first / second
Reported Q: 0.75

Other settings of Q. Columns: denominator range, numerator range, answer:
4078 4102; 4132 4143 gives 1.23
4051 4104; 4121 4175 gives 1.12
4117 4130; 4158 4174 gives 1.06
